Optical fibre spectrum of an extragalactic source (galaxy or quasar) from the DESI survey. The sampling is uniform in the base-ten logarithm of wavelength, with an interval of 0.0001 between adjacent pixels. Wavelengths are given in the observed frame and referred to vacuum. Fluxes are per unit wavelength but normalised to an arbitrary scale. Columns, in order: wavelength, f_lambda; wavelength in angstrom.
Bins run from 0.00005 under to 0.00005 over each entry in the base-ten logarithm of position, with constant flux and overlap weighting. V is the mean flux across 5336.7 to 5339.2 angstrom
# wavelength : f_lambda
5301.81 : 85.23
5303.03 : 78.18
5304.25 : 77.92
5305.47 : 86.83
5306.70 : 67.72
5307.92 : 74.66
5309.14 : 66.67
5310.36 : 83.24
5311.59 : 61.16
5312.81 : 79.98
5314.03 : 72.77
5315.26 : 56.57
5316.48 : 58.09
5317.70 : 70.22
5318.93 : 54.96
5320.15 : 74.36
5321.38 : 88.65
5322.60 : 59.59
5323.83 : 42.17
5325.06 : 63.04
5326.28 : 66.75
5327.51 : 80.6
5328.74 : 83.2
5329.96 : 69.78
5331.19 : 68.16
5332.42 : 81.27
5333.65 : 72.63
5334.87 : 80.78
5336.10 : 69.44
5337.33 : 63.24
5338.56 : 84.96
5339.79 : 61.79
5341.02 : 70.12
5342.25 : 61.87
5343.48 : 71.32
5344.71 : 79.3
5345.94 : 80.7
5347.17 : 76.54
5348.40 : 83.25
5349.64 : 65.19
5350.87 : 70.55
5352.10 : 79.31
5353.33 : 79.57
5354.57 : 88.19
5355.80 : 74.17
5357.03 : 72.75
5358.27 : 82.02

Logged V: 73.9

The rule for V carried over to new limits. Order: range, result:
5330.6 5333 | 74.6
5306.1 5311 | 73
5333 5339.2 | 74.2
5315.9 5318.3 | 64.3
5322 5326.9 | 57.8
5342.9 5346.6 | 77.2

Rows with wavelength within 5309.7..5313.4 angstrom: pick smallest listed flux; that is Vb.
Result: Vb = 61.16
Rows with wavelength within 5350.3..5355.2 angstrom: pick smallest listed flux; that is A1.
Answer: 70.55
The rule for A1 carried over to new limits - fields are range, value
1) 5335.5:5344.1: 61.79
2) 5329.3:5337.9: 63.24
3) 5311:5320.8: 54.96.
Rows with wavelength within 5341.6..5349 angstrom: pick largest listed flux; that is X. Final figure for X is 83.25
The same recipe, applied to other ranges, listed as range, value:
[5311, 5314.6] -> 79.98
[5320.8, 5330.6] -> 88.65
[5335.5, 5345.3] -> 84.96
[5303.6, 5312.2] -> 86.83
